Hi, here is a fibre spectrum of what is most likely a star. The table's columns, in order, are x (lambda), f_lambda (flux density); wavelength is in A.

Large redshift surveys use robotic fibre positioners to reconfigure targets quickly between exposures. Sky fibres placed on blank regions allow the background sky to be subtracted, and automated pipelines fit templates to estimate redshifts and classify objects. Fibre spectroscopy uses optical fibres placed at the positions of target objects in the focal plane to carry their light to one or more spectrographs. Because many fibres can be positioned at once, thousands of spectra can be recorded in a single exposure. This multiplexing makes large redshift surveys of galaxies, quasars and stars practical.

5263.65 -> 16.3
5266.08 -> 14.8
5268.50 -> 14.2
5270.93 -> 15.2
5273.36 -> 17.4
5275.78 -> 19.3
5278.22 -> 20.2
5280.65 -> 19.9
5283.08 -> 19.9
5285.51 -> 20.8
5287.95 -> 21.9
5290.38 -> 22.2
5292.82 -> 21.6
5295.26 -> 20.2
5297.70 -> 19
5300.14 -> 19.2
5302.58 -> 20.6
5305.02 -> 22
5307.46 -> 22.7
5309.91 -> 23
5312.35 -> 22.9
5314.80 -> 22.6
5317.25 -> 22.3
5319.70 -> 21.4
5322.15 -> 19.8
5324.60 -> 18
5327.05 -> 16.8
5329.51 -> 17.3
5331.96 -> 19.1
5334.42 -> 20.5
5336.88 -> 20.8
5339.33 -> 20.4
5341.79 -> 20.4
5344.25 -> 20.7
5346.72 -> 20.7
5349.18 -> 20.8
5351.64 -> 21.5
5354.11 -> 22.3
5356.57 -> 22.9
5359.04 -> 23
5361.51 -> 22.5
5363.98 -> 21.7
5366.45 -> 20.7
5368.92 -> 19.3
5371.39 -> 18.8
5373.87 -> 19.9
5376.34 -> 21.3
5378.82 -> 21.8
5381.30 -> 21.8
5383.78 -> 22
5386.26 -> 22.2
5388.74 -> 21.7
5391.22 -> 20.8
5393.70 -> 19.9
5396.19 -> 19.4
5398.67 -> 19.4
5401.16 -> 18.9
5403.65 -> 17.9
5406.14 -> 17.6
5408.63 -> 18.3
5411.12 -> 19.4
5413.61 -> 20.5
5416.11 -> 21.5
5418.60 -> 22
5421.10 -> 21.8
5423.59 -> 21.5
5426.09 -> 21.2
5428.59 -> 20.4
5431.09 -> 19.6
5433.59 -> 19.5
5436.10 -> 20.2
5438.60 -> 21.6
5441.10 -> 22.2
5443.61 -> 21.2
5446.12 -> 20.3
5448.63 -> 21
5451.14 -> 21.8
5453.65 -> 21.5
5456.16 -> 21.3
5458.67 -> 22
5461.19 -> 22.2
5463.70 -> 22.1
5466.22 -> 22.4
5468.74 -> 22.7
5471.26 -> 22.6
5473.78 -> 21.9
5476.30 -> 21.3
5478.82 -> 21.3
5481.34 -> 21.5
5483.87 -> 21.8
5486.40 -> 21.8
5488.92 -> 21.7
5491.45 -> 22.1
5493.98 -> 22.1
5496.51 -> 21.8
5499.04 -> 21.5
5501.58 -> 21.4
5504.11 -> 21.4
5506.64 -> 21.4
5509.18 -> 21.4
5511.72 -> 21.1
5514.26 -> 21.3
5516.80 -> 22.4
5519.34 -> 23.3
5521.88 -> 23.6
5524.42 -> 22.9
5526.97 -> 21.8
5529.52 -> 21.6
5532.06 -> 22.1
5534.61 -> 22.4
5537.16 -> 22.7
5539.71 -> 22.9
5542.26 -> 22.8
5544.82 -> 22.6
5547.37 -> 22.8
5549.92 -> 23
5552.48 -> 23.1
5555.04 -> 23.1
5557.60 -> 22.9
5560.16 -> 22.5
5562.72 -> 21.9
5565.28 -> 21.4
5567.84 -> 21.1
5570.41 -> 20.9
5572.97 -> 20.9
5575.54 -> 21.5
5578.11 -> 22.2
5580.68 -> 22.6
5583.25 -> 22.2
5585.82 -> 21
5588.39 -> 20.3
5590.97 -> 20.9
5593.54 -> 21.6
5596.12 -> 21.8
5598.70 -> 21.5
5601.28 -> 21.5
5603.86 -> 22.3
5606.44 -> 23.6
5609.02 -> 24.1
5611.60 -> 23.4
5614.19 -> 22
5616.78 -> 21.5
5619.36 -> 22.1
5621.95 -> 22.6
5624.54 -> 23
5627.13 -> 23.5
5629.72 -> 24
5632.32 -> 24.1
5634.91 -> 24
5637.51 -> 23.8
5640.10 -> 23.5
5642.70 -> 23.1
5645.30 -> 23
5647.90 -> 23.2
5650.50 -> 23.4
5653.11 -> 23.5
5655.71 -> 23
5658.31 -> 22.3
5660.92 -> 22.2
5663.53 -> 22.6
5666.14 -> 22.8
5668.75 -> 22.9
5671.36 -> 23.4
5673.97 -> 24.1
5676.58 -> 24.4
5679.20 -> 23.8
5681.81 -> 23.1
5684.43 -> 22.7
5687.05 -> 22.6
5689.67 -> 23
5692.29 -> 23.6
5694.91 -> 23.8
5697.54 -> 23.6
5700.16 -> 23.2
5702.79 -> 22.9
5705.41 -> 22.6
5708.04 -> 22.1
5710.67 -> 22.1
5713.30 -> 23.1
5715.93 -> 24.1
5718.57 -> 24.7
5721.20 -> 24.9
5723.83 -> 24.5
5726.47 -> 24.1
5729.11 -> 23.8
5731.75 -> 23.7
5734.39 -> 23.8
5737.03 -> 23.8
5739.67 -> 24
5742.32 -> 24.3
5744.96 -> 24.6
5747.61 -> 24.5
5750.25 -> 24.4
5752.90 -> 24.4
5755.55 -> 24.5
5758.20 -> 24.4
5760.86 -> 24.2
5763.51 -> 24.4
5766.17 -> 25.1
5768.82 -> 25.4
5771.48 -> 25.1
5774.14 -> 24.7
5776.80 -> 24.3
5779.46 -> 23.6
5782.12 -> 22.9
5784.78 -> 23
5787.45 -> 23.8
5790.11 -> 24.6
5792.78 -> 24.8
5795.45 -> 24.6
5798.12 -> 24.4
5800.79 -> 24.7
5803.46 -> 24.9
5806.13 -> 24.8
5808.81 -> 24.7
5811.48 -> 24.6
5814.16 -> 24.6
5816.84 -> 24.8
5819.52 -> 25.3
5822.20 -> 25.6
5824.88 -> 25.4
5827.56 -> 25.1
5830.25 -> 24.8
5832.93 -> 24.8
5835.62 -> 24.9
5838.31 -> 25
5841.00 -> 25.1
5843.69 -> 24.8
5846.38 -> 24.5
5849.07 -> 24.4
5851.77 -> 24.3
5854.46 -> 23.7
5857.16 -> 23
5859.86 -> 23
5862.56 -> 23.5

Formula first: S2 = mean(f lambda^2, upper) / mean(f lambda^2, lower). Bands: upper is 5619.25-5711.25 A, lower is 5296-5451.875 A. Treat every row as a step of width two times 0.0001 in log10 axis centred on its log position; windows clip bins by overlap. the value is 1.2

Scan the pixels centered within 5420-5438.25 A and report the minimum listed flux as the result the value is 19.5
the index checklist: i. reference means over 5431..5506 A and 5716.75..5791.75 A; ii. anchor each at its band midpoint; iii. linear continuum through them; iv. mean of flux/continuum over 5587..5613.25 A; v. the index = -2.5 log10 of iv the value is 0.03 mag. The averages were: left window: 21.6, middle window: 22.1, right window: 24.3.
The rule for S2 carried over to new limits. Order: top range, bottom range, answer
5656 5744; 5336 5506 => 1.23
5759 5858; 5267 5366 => 1.43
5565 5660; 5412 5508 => 1.11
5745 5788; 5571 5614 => 1.18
